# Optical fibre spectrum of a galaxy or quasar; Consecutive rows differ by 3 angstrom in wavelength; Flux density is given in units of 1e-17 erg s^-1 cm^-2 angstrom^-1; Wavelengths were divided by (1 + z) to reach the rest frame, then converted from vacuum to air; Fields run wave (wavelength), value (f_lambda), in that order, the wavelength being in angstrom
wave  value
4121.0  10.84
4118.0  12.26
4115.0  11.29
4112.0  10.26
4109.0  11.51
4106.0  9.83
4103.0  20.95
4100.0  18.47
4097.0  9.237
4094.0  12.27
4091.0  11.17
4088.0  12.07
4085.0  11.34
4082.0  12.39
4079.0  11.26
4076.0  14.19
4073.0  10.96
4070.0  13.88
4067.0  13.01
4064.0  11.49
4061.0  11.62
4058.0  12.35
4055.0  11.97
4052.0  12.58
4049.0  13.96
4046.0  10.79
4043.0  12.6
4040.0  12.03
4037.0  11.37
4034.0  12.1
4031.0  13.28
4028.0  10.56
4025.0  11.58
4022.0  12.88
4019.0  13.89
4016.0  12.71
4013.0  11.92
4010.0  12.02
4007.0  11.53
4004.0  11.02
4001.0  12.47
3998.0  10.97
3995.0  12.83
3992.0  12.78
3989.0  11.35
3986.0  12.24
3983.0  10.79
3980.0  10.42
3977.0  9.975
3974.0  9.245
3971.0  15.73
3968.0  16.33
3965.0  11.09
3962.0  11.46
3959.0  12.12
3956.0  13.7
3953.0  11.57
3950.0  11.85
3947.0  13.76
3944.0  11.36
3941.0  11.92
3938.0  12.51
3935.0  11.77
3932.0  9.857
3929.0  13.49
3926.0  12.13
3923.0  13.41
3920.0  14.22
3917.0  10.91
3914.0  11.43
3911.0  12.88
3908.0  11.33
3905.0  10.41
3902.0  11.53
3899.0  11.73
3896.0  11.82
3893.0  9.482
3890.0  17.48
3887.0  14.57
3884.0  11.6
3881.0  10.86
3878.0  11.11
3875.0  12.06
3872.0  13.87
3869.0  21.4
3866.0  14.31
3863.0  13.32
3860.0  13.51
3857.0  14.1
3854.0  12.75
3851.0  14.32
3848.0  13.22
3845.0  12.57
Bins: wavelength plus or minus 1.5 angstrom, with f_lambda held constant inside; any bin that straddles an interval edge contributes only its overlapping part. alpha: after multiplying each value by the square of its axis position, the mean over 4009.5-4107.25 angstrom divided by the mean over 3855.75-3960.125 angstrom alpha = 1.07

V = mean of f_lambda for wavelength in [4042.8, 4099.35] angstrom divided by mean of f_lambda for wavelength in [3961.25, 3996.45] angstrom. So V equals 1.0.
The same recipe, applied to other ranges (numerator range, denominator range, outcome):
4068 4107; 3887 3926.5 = 1.05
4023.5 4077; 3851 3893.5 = 0.89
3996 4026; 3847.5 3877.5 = 0.85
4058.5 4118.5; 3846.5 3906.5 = 0.95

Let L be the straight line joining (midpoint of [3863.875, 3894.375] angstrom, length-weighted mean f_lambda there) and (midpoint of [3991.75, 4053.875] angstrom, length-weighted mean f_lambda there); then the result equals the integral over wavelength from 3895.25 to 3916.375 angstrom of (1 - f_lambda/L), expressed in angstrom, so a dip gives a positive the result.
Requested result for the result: 2.9 angstrom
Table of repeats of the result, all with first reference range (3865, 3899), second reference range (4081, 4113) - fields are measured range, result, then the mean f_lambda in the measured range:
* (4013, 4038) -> 1.3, 12.3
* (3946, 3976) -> 1.2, 12.6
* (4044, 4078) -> 1.1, 12.4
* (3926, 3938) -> 1.3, 11.9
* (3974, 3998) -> 3.2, 11.3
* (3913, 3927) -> 0.9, 12.5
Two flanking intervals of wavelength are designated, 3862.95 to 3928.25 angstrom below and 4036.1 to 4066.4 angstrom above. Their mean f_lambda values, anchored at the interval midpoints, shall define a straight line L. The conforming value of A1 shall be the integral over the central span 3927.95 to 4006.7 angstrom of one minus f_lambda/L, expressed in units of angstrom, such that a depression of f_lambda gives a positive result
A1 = 3.05 angstrom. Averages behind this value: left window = 12.8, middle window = 12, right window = 12.1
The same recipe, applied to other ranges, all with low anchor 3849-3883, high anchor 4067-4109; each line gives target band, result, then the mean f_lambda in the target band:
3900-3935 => 4.11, 12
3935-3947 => 1.17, 12.1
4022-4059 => 2.65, 12.1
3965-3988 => 2.23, 12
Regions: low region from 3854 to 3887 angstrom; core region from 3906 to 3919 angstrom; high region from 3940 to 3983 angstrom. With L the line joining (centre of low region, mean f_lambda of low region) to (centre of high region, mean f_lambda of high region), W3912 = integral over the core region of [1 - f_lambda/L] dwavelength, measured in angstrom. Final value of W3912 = 1.3 angstrom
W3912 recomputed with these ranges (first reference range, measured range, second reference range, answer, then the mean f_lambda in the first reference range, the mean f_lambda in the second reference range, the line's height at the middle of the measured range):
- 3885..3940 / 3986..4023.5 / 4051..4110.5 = 0.8 angstrom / 12.3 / 12.6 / 12.5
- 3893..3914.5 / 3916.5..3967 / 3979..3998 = -3.0 angstrom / 11.5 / 11.7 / 11.6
